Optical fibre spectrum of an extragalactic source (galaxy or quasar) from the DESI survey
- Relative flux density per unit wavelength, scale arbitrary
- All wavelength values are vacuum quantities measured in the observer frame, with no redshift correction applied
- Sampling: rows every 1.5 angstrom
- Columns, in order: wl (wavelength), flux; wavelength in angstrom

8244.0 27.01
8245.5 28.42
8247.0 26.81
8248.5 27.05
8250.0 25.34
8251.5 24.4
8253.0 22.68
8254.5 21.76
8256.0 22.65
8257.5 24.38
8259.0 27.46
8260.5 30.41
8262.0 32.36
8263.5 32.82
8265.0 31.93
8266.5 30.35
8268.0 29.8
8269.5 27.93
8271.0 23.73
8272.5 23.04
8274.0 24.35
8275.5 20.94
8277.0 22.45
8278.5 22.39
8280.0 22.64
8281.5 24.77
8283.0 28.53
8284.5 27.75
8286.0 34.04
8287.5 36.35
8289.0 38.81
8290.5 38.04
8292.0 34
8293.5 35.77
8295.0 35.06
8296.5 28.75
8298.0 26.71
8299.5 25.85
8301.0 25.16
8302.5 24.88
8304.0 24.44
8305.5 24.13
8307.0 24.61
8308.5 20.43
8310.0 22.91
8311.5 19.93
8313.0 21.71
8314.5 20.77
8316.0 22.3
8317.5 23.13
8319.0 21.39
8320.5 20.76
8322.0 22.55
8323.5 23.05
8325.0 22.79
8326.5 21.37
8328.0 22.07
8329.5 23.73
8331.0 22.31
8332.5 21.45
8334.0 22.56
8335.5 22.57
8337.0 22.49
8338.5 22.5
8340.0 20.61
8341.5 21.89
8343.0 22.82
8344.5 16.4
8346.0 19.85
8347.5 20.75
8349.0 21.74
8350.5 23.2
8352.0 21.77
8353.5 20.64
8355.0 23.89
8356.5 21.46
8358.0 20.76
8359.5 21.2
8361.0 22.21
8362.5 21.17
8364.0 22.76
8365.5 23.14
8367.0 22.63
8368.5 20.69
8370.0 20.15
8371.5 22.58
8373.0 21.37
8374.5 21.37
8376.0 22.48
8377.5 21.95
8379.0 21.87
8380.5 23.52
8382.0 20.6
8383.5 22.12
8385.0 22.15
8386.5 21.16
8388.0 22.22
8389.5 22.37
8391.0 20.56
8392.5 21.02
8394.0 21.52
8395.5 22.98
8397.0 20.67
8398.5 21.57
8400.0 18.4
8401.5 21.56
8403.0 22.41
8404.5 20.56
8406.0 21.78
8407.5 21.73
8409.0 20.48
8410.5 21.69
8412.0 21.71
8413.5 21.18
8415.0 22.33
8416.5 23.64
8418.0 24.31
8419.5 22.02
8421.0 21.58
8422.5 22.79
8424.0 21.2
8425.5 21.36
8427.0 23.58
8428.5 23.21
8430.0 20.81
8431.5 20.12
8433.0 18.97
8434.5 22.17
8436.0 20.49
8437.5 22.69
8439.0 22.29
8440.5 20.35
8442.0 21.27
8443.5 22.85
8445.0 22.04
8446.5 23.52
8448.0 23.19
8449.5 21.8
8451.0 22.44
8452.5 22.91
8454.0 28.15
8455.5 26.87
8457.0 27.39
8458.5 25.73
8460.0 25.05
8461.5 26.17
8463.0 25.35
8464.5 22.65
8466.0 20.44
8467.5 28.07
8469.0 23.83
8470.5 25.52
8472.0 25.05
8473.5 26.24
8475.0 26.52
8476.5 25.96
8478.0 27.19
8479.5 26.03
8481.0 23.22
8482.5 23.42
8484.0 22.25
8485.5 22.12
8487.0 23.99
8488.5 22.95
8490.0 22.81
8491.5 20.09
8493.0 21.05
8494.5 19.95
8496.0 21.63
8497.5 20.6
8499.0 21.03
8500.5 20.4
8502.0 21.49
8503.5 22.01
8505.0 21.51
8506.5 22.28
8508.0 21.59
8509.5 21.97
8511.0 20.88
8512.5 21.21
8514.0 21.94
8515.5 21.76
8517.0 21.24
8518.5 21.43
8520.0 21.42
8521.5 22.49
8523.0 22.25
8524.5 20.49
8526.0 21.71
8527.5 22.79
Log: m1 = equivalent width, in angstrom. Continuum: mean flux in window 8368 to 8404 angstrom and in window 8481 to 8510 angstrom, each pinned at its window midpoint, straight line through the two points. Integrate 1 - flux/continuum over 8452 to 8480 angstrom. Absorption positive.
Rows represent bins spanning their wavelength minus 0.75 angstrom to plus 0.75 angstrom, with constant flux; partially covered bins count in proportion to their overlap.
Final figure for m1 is -4.9 angstrom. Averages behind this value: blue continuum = 21.6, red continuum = 21.8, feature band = 25.6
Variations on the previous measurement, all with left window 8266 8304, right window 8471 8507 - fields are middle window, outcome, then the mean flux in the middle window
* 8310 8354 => 8.78 angstrom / 21.7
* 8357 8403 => 7.49 angstrom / 21.6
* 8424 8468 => 1.73 angstrom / 23.1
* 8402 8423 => 2.50 angstrom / 22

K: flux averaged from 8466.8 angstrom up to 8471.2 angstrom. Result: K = 25.8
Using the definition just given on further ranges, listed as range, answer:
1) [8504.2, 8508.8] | 21.8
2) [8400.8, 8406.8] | 21.6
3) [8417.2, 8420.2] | 23.2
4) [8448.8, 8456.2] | 24.4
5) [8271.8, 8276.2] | 22.8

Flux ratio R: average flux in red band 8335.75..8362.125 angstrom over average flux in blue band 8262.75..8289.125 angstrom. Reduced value 0.77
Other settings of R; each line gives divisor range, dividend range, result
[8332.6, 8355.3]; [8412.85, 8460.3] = 1.06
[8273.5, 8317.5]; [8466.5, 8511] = 0.86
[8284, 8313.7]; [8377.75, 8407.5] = 0.76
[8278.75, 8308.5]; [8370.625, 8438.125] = 0.74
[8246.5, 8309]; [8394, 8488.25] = 0.84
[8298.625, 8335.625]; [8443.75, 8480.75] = 1.10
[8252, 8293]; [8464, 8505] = 0.83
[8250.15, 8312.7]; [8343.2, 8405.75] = 0.79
